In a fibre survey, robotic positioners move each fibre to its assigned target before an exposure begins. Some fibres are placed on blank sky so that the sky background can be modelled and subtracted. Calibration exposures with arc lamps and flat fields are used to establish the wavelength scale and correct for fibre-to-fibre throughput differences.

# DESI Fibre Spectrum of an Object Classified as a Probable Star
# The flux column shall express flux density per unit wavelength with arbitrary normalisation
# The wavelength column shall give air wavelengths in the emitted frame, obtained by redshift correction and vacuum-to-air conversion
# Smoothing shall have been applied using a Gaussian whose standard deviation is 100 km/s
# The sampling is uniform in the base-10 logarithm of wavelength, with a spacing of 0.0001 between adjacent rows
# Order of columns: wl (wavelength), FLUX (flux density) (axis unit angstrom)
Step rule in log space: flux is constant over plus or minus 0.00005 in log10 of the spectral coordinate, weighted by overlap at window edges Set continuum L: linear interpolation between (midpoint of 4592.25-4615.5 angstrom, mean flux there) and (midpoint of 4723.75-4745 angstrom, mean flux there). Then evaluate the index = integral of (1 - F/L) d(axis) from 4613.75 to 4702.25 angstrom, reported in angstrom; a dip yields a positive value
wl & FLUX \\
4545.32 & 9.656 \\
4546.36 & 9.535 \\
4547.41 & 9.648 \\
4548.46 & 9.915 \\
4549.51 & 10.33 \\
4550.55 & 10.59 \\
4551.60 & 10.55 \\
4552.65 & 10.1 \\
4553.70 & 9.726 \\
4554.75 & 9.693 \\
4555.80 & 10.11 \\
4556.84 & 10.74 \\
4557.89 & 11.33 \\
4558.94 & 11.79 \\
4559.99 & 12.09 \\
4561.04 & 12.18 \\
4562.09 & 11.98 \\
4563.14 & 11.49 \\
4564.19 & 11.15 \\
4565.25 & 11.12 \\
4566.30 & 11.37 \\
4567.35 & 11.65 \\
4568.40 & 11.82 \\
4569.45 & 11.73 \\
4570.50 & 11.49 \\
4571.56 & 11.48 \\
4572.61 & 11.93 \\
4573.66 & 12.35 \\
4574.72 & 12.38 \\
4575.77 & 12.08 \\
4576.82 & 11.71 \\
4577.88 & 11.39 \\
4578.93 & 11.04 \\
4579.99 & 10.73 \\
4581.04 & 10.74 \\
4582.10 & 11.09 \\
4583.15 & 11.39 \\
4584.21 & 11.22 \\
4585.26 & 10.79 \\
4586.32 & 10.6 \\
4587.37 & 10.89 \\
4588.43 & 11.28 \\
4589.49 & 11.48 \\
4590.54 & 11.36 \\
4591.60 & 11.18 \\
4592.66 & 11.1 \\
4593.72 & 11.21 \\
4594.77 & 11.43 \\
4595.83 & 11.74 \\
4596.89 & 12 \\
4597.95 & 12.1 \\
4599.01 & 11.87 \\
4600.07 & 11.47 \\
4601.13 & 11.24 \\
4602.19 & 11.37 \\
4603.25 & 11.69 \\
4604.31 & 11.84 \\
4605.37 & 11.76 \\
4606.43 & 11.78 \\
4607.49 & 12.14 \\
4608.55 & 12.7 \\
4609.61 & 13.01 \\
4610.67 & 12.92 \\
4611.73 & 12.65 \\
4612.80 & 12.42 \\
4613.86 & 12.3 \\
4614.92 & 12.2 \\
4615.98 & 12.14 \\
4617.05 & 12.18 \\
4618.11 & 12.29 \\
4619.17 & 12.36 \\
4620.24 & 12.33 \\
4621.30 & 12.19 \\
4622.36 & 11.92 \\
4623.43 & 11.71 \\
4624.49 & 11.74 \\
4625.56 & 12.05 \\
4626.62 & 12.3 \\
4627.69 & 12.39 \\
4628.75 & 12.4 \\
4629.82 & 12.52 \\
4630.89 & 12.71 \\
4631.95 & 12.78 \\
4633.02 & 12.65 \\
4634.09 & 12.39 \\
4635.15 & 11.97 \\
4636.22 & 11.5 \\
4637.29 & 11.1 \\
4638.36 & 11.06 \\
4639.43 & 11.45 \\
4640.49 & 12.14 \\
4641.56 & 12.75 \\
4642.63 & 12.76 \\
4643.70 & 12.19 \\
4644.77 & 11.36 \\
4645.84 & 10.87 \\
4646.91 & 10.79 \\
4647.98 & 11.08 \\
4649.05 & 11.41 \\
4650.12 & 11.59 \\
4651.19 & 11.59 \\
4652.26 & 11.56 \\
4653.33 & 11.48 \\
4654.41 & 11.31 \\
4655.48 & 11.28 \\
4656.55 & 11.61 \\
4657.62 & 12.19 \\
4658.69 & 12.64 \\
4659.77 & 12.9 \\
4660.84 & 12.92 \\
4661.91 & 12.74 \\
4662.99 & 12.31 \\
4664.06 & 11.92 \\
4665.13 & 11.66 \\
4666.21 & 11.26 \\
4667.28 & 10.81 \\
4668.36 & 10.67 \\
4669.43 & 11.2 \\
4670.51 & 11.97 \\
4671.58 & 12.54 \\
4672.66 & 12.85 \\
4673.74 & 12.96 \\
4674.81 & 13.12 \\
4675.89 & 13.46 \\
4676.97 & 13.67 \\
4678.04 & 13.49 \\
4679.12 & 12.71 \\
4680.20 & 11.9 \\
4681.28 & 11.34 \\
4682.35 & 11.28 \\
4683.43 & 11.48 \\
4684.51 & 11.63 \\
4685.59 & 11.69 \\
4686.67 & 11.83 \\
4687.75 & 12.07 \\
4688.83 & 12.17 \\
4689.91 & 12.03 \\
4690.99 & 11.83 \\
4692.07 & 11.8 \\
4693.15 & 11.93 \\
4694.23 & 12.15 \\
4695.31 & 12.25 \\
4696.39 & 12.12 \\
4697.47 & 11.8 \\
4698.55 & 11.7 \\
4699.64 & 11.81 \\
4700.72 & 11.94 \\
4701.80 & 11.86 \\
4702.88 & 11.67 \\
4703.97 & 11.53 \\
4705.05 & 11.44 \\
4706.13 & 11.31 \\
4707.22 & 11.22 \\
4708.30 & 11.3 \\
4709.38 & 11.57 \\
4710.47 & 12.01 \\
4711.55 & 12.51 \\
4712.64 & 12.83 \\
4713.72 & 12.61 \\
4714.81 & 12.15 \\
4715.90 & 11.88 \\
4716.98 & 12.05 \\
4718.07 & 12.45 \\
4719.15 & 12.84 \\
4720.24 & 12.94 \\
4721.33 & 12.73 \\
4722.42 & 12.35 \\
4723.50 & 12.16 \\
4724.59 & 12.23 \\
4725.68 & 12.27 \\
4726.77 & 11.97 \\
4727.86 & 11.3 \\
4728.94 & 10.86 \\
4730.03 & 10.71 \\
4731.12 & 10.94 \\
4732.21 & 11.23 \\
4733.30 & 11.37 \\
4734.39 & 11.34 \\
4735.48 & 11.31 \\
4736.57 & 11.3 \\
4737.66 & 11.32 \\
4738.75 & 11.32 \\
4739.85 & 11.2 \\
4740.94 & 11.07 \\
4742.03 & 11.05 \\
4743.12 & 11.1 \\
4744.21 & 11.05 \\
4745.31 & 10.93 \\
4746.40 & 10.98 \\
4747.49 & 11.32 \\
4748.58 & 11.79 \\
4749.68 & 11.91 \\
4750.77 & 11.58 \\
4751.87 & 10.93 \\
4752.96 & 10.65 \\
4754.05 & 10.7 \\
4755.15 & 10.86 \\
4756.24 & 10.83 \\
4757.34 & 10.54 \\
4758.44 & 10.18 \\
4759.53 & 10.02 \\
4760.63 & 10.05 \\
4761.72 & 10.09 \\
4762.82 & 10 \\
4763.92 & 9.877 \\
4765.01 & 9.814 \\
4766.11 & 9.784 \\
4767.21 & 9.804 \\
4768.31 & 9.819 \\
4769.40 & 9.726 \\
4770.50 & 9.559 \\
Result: -2.4 angstrom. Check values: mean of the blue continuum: 12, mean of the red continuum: 11.3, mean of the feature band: 12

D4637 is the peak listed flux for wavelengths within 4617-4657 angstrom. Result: 12.78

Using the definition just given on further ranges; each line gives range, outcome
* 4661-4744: 13.67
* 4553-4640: 13.01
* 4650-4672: 12.92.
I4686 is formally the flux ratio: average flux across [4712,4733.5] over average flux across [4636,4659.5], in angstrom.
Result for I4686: 1.03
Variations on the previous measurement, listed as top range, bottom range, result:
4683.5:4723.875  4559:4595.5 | 1.05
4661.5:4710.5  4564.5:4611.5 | 1.03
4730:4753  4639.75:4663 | 0.95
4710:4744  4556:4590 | 1.03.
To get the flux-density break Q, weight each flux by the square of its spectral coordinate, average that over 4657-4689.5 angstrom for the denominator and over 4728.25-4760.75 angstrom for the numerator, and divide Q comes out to 0.93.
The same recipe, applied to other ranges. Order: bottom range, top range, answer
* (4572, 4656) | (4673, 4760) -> 1.04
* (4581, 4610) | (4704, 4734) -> 1.09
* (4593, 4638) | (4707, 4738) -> 1.03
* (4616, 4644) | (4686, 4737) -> 1.01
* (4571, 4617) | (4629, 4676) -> 1.05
